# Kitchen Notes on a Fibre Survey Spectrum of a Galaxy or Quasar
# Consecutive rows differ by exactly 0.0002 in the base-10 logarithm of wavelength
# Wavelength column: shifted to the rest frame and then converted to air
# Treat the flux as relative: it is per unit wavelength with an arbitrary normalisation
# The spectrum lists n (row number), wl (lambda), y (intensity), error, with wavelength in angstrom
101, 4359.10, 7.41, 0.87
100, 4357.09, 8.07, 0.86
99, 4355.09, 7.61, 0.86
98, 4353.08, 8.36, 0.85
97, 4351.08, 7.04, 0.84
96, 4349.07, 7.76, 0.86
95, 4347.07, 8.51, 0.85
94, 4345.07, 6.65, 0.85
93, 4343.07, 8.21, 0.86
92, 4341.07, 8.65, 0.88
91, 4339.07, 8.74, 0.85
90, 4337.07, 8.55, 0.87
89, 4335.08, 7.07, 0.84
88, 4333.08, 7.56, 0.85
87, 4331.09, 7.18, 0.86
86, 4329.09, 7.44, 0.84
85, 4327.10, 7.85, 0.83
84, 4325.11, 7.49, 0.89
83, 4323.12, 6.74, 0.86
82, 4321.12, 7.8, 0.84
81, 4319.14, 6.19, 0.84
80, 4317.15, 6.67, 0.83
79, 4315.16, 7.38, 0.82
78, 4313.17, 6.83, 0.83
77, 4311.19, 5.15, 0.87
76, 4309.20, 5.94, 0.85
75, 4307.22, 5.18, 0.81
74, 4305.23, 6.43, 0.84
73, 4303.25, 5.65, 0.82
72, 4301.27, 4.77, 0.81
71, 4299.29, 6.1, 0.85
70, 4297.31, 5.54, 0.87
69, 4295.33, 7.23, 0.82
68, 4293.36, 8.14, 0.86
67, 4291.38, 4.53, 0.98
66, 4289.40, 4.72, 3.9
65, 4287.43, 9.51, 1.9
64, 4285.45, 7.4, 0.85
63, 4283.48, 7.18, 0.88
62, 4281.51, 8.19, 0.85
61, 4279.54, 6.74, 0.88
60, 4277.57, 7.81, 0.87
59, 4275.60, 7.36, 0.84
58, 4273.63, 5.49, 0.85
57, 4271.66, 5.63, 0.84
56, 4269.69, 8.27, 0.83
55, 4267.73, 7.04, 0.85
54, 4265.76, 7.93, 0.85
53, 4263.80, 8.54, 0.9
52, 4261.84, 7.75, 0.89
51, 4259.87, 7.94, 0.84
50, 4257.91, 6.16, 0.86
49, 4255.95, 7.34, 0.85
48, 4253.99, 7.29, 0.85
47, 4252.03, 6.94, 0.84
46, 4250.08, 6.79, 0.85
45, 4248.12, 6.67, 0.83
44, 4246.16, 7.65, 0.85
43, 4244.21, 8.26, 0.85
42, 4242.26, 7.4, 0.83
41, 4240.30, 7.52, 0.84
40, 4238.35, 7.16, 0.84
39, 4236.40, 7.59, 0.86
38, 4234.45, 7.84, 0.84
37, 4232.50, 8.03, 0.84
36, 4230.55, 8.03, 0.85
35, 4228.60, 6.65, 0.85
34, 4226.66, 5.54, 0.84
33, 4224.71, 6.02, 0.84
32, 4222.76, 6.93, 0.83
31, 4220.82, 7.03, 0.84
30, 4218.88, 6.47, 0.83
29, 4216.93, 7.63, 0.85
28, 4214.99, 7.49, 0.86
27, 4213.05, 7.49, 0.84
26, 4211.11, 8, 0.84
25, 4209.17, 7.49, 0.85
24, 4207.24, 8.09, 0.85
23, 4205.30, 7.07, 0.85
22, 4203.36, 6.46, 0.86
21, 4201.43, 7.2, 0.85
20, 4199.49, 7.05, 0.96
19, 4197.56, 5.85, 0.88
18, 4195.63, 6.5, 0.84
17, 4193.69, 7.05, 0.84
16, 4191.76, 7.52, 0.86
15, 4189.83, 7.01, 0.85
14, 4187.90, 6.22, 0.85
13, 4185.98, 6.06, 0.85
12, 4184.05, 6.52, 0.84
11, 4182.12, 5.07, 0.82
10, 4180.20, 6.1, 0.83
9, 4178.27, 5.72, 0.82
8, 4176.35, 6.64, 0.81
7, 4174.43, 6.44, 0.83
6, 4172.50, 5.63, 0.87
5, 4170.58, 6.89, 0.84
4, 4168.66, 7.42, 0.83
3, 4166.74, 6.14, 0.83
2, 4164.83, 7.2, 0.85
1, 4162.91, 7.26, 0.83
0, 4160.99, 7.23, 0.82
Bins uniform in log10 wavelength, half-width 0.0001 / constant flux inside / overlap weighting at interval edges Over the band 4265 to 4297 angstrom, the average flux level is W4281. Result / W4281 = 7.03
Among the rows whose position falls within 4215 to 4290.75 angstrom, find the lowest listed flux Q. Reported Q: 4.72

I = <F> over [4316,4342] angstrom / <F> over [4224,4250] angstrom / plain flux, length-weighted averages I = 1.0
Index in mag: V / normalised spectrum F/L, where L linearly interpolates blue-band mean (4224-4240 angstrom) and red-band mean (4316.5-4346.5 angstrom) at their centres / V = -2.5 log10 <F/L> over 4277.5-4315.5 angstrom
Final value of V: 0.15 mag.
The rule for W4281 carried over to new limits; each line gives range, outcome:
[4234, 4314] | 6.91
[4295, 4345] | 6.89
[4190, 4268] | 7.23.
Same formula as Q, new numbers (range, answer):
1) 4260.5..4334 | 4.53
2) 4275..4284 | 6.74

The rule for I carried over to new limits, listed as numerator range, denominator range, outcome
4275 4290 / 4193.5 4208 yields 1.08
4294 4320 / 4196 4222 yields 0.85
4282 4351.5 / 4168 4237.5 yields 1.02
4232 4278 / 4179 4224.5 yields 1.07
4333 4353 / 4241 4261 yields 1.09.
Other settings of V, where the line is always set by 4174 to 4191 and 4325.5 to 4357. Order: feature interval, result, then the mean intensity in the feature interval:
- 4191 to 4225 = -0.10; 7.09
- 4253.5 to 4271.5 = -0.07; 7.5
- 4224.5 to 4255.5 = -0.07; 7.24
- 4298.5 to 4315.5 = 0.26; 5.88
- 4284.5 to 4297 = 0.07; 6.84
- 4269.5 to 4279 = 0.06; 6.79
